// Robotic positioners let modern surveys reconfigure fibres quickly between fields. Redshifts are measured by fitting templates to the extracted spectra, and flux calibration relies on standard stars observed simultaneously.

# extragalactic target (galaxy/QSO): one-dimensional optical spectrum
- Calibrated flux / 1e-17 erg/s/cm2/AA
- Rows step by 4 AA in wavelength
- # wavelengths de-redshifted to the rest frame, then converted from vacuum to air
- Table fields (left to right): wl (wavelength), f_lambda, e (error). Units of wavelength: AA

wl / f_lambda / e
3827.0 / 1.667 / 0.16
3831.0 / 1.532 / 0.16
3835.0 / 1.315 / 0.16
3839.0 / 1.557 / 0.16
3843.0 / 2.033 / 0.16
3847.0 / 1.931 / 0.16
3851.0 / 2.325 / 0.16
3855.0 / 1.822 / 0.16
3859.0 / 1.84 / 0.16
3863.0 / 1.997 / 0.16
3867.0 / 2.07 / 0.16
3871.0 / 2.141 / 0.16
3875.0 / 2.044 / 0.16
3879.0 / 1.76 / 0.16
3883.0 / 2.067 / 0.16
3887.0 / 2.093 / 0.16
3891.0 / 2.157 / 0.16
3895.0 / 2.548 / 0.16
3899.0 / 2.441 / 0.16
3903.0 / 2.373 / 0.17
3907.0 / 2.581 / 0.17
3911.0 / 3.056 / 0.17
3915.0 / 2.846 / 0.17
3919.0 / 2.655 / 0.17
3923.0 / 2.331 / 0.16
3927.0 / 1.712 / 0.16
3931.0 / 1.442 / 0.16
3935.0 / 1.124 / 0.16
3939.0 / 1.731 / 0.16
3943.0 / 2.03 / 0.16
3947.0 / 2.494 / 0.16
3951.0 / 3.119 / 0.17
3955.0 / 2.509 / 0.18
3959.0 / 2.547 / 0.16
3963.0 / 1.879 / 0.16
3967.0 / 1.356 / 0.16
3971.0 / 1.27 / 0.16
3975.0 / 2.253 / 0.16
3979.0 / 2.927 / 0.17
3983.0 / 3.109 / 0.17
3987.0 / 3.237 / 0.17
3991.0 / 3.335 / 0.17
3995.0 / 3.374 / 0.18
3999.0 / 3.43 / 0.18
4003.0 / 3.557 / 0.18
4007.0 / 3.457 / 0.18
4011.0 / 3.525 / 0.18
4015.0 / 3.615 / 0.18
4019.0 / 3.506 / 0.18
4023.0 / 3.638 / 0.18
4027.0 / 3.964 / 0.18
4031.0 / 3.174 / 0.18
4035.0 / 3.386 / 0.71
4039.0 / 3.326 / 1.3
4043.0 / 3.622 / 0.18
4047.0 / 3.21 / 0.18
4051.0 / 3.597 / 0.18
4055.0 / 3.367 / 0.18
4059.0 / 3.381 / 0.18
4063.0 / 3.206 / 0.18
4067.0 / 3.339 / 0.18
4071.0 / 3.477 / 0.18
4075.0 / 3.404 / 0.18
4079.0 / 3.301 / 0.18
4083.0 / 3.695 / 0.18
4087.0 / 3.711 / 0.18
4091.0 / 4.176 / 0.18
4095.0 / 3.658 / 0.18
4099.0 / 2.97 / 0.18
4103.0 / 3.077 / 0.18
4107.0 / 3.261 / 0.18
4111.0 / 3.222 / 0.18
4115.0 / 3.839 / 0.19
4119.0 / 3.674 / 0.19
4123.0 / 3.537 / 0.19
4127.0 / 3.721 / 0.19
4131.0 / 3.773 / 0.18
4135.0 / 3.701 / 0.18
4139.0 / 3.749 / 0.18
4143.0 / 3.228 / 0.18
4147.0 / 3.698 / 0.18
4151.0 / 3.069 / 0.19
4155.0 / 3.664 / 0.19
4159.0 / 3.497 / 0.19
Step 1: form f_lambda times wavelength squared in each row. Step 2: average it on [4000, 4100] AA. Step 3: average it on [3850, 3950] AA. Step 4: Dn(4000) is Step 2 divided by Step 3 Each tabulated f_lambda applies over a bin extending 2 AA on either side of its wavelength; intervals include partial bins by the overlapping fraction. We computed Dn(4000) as 1.75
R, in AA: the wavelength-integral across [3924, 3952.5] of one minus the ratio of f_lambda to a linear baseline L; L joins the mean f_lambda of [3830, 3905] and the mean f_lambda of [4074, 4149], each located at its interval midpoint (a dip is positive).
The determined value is 6.0 AA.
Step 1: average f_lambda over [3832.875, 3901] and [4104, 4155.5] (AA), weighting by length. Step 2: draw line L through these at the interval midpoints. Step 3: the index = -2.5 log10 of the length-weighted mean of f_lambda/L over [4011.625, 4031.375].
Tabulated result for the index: -0.24 mag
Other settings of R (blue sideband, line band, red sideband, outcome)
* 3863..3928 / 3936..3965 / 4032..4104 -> 4.14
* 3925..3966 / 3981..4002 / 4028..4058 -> -4.88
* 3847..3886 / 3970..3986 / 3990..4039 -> 3.19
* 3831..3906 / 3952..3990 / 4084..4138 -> 4.16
